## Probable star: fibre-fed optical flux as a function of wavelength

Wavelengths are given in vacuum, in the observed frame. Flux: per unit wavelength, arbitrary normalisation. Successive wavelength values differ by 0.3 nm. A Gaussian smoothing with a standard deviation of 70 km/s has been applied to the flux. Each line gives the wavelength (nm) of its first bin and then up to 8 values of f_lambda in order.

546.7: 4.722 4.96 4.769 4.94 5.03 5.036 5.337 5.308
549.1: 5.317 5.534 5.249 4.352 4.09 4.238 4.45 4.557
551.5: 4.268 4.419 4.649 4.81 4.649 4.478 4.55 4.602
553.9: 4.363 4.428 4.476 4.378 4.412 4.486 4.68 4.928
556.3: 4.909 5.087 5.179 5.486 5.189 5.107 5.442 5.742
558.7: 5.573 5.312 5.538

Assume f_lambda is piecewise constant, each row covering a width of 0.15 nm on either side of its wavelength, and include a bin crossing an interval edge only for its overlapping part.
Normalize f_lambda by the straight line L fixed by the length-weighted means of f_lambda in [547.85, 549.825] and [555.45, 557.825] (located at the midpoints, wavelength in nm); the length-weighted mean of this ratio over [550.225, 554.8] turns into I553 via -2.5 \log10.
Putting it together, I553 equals 0.16 mag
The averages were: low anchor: 5.27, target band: 4.47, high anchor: 5.04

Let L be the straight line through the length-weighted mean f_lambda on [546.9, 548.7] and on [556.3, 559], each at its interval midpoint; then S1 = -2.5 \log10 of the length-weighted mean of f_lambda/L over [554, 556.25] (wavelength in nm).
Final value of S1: 0.15 mag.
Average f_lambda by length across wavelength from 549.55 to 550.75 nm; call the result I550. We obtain 4.48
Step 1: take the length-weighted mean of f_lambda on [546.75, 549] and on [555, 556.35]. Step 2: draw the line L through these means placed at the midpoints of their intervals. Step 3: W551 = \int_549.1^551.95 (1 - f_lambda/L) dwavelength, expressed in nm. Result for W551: 0.180 nm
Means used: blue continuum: 5.05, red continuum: 4.68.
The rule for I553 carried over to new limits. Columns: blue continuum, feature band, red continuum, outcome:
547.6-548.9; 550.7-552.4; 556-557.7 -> 0.15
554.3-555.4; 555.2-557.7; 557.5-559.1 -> -0.02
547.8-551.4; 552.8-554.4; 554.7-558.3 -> 0.10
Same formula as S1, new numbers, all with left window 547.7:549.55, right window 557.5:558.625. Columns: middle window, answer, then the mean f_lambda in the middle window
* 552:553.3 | 0.15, 4.64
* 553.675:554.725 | 0.20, 4.43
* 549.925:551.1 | 0.23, 4.29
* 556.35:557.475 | 0.04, 5.21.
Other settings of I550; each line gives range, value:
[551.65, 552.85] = 4.63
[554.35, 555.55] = 4.44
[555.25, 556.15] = 4.7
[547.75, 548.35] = 5.03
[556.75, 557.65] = 5.28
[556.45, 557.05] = 5.13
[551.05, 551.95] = 4.41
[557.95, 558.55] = 5.59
